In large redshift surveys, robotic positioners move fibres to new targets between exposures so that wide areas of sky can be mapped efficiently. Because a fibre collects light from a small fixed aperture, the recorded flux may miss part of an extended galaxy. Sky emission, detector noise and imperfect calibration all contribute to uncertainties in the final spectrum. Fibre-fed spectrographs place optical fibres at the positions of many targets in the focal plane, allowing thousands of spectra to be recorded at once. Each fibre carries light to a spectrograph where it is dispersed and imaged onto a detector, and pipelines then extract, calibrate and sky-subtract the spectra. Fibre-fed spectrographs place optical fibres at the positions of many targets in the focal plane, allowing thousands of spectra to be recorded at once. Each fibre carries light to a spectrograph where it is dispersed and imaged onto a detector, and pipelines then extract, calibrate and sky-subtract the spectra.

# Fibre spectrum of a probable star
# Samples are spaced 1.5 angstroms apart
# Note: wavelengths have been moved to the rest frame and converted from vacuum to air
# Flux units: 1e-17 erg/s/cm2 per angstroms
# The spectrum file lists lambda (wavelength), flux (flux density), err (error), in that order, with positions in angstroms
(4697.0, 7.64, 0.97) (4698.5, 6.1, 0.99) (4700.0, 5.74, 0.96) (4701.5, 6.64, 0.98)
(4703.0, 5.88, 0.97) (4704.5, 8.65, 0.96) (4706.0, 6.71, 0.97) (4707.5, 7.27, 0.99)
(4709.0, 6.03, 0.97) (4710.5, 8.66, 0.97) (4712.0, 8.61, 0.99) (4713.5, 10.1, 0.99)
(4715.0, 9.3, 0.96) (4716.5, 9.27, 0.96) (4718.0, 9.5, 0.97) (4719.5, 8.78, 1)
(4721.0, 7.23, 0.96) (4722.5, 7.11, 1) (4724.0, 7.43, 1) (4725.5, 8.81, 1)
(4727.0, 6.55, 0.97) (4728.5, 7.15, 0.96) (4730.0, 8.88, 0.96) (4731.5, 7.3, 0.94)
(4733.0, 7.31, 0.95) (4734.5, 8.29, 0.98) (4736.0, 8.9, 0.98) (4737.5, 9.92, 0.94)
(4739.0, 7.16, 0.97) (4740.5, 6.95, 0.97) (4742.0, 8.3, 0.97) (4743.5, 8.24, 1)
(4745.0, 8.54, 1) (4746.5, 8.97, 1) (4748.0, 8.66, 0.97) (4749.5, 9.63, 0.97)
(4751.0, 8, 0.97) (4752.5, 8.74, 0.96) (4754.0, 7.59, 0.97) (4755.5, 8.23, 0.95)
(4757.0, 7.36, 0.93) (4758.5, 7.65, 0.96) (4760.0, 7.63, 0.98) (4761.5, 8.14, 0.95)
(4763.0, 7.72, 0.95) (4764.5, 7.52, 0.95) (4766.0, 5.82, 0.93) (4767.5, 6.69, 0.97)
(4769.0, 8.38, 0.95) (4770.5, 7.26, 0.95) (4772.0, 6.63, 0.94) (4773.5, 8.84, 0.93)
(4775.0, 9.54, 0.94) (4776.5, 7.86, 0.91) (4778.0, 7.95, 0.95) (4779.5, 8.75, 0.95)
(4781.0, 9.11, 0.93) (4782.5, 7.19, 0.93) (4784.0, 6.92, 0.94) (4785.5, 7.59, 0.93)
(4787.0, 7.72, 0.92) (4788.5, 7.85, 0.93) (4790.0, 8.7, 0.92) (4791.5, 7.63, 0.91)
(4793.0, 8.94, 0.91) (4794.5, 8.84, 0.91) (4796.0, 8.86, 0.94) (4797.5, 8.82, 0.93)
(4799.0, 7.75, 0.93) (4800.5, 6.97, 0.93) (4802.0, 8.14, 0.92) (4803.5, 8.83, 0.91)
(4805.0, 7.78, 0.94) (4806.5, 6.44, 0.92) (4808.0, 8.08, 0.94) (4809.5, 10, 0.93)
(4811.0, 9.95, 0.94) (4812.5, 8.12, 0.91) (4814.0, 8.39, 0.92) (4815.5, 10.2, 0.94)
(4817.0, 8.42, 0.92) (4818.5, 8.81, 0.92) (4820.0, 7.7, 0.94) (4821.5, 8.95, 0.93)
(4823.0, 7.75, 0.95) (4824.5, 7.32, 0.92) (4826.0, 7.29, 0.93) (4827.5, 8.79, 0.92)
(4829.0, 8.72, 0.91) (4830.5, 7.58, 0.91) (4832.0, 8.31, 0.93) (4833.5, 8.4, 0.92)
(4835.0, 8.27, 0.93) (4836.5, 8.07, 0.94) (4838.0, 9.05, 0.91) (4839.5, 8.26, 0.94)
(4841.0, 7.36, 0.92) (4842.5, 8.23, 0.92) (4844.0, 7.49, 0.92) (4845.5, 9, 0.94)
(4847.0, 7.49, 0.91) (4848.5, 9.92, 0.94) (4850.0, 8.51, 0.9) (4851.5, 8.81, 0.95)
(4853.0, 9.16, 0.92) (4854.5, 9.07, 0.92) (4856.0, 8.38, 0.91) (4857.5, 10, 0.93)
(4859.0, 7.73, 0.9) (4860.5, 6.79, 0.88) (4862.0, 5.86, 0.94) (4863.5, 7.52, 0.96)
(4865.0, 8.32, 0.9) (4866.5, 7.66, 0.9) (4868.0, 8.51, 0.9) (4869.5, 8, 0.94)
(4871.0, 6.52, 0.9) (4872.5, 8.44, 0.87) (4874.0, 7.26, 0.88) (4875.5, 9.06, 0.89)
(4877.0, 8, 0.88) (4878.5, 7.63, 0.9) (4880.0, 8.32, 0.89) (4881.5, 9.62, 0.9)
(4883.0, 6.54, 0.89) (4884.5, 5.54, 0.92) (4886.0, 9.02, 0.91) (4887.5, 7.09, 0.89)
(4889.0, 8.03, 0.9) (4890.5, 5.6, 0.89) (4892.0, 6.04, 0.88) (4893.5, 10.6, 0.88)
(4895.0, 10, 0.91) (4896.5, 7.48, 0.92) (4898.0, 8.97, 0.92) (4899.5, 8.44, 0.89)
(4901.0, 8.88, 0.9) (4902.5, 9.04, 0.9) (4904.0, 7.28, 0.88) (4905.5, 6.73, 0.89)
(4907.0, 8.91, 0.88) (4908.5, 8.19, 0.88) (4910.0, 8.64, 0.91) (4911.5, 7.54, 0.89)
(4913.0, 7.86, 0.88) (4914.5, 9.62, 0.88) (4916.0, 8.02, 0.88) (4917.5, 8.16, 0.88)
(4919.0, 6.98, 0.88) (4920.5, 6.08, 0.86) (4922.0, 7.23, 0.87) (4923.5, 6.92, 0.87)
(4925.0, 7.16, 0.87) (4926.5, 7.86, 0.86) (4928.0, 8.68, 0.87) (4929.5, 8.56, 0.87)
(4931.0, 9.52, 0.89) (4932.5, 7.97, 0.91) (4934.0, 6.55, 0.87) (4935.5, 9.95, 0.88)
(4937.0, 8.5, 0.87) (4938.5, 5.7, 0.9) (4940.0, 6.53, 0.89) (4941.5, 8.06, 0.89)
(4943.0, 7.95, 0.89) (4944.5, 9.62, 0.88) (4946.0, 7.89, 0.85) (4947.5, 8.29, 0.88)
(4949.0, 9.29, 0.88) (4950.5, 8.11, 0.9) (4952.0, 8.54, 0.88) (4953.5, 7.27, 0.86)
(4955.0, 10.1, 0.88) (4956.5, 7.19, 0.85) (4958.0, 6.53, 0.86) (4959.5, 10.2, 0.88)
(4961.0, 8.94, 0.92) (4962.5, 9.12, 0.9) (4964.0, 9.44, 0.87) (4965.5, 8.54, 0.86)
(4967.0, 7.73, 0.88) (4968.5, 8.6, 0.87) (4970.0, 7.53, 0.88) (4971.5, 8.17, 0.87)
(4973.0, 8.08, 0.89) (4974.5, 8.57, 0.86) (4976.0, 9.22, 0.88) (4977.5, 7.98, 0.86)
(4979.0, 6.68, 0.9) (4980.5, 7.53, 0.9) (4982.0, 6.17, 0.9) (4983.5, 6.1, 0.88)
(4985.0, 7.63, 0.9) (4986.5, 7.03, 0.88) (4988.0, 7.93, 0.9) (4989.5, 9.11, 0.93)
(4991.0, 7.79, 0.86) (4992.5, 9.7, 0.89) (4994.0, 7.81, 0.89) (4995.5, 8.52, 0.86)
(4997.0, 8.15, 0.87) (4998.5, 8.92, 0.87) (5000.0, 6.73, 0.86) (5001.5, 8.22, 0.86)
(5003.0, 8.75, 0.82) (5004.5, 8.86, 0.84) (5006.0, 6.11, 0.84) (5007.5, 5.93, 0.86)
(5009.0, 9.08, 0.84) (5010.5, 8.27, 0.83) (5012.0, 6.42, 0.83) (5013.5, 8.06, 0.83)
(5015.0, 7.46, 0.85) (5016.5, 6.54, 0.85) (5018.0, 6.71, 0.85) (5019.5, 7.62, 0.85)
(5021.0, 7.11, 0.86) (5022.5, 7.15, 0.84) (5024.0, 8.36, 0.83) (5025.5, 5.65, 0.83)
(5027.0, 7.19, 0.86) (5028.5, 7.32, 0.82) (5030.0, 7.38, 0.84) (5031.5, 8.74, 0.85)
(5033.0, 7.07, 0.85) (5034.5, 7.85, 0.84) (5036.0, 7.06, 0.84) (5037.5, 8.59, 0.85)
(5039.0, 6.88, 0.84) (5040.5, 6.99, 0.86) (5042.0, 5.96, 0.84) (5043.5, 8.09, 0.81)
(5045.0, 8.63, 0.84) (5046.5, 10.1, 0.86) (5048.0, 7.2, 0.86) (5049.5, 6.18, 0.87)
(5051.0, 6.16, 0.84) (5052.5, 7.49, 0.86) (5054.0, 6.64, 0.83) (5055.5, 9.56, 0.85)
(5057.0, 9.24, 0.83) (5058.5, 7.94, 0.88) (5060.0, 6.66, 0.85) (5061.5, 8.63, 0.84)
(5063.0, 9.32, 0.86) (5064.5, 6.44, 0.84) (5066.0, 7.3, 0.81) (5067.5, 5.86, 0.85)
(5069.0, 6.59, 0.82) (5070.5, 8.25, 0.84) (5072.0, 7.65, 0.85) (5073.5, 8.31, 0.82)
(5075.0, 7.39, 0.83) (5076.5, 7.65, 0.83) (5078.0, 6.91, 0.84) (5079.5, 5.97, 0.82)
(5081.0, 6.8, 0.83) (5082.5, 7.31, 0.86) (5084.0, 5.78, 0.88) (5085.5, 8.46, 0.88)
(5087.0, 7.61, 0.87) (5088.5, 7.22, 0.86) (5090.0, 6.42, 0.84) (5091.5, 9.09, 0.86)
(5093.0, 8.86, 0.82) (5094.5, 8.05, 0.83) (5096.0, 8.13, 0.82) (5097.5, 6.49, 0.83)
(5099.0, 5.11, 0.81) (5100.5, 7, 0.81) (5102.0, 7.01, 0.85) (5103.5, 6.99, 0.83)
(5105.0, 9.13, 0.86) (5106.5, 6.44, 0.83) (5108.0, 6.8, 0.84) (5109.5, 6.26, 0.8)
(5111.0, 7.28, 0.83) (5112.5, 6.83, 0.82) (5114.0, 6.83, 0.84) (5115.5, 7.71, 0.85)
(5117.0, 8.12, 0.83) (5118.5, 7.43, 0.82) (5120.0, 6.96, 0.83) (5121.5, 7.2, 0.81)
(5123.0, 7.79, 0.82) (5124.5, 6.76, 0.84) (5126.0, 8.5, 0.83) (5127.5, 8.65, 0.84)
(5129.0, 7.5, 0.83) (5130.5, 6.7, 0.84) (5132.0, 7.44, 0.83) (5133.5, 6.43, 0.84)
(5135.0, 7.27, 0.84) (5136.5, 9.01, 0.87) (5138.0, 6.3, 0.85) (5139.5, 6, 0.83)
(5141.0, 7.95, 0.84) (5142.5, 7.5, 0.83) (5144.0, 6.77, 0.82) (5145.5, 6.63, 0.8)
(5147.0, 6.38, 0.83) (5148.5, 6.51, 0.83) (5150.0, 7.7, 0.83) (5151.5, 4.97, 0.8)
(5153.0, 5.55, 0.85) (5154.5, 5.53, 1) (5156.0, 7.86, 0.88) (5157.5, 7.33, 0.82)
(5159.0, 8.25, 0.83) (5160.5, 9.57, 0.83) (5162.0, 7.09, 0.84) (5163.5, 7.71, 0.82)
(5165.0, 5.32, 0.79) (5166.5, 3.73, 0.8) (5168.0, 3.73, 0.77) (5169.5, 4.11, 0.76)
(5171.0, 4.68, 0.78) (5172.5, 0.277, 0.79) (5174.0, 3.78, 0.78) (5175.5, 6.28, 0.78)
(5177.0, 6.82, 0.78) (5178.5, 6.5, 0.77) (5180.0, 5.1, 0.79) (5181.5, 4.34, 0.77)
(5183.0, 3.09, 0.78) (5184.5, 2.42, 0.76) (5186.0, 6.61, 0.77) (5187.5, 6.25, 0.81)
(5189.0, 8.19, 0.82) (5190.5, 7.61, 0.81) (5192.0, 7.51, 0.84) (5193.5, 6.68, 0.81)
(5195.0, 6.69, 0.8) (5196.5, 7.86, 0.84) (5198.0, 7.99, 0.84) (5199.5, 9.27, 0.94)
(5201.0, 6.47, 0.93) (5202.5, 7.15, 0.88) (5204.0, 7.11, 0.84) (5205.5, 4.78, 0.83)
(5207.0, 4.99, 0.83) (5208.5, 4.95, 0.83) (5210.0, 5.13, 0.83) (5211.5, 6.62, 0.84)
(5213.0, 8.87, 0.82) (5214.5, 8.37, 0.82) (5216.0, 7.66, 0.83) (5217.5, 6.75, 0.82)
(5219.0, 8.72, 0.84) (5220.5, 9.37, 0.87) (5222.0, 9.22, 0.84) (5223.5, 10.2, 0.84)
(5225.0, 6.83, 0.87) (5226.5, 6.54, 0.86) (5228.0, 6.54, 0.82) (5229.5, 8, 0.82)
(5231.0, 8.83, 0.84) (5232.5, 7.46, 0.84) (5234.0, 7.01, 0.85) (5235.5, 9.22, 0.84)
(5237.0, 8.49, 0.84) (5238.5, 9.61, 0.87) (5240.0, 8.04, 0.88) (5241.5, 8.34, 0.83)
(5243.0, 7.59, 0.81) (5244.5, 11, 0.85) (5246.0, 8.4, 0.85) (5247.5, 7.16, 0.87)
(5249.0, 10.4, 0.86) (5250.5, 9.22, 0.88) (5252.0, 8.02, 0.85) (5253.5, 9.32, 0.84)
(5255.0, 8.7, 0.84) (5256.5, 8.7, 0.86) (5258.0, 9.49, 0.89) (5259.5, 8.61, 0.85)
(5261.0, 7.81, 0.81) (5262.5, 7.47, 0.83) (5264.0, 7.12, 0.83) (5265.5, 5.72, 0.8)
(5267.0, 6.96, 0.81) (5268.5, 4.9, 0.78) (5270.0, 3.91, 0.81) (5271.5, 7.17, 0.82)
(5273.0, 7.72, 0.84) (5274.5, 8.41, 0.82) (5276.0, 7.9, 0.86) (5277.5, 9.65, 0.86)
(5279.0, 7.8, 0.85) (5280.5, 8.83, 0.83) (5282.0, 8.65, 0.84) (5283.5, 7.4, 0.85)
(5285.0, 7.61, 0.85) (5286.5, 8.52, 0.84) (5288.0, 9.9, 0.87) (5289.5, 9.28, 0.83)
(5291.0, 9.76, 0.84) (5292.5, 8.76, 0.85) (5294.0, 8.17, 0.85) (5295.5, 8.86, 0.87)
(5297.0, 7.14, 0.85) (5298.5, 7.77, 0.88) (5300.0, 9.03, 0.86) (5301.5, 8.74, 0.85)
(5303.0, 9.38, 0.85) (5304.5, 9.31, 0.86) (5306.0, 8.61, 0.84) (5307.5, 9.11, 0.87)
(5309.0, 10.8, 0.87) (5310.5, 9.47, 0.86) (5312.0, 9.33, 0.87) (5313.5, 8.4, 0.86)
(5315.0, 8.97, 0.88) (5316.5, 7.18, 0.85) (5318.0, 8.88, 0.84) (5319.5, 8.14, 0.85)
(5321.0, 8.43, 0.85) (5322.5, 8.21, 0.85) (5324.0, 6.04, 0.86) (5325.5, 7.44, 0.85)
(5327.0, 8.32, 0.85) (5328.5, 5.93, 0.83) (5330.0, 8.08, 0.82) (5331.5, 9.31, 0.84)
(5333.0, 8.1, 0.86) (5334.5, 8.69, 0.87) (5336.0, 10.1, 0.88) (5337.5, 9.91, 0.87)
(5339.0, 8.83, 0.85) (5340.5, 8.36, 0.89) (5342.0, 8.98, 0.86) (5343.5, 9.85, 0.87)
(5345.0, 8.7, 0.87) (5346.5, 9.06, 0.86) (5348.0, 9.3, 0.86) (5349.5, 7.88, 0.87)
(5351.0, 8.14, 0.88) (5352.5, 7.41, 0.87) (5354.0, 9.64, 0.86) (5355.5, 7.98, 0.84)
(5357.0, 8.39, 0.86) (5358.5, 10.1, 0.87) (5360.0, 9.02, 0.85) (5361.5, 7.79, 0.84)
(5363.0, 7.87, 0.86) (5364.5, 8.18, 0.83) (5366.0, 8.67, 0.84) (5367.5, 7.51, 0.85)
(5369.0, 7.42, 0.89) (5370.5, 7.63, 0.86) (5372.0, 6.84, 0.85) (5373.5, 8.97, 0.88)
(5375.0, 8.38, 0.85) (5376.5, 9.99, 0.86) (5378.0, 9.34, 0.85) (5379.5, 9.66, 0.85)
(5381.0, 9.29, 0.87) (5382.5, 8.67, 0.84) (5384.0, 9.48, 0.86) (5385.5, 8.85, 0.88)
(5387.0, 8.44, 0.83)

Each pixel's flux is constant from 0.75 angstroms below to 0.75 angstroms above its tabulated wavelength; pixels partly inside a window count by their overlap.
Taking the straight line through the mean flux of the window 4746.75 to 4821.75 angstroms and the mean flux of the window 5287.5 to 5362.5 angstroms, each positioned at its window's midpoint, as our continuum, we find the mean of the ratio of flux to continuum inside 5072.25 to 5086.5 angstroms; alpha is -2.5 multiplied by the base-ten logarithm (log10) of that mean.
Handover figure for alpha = 0.17 mag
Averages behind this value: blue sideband 8.15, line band 7.2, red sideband 8.65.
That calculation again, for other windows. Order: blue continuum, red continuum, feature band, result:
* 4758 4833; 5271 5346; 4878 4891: 0.09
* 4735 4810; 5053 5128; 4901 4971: -0.05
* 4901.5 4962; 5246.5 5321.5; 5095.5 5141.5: 0.14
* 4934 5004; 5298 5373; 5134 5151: 0.18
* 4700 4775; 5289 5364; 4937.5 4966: -0.01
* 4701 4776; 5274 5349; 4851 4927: 0.03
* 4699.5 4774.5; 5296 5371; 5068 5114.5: 0.14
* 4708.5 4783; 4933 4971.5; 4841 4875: 0.01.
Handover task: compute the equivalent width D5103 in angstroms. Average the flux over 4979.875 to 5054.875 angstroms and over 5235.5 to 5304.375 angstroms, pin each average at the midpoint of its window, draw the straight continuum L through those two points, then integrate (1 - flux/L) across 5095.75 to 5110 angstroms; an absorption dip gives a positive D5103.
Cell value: 1.6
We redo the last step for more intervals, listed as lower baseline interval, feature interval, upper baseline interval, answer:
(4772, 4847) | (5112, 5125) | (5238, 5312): 1.60 angstroms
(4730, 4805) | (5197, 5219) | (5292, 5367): 3.95 angstroms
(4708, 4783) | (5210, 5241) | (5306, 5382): 1.54 angstroms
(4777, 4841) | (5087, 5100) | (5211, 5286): 1.12 angstroms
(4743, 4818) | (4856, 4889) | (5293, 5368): 1.68 angstroms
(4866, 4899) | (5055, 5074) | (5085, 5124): -0.90 angstroms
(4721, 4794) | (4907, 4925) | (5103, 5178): -0.83 angstroms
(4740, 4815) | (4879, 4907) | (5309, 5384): 0.70 angstroms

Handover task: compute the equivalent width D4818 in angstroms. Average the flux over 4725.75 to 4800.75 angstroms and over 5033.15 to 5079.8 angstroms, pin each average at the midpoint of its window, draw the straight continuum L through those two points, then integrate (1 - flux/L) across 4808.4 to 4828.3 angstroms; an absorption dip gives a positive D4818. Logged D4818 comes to -1.66 angstroms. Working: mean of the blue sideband 8.01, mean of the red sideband 7.54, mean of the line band 8.58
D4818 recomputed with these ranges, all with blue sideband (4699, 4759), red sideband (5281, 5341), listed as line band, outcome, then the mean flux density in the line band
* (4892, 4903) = -0.9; 8.85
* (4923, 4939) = 0.4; 7.99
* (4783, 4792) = 0.4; 7.72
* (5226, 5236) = 1.0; 7.65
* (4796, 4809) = 0.2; 7.95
